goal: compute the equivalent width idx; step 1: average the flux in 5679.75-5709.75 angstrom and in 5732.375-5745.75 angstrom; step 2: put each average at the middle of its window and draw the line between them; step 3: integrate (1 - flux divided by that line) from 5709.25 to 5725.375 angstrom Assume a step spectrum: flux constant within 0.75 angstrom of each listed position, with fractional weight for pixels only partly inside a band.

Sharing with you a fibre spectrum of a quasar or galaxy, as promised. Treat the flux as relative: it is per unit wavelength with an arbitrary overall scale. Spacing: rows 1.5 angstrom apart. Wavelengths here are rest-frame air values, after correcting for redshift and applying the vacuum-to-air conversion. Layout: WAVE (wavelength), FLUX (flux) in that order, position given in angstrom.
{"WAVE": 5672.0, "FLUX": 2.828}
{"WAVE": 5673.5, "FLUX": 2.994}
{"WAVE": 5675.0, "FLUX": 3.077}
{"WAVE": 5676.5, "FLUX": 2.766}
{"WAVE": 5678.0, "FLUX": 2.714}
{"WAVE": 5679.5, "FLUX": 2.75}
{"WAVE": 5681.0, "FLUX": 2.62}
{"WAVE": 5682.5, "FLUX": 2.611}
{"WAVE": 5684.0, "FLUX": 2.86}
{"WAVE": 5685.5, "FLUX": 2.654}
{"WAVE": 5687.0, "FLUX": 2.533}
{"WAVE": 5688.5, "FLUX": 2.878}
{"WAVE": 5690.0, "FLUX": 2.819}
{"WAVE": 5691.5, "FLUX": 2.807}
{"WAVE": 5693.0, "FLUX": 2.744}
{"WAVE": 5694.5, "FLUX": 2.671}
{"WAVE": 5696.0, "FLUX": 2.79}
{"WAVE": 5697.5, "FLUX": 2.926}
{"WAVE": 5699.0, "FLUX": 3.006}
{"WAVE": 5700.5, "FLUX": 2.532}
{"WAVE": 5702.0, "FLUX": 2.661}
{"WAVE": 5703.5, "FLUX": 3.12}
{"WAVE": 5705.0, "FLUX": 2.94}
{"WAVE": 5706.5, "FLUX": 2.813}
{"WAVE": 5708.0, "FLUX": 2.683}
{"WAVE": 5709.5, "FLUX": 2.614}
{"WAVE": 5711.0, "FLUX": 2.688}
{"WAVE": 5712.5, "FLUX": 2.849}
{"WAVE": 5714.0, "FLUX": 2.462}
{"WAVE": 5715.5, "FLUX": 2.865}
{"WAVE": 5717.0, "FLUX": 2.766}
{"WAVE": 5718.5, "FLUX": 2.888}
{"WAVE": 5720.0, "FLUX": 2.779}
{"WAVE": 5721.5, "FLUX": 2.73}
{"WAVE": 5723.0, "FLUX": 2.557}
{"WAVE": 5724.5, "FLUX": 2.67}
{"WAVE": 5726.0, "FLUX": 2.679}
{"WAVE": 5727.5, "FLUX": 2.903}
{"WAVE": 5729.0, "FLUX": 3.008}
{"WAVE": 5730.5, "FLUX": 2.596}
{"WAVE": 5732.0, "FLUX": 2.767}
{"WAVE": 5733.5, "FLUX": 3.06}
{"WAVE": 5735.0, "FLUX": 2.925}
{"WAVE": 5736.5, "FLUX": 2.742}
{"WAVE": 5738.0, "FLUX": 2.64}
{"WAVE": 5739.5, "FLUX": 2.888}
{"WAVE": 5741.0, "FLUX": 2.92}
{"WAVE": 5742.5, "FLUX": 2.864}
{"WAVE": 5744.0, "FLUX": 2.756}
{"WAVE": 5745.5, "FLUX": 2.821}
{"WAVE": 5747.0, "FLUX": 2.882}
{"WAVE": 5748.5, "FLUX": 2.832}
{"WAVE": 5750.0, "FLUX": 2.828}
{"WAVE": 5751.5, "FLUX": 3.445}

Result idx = 0.51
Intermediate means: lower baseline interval 2.77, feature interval 2.72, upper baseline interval 2.84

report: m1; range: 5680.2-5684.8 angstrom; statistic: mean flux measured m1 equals 2.7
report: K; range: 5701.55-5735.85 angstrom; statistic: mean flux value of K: 2.78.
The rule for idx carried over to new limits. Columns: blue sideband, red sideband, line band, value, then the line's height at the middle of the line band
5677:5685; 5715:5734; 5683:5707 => -0.5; 2.73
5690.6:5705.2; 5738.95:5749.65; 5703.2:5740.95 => 0.7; 2.83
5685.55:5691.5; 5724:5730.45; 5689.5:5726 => 0.1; 2.77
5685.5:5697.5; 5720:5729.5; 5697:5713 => -0.3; 2.75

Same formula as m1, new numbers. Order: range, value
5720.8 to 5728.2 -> 2.71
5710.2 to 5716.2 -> 2.71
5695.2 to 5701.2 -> 2.81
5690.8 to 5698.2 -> 2.79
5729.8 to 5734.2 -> 2.81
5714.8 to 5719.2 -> 2.84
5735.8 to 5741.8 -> 2.8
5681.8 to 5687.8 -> 2.67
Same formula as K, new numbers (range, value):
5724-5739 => 2.8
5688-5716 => 2.78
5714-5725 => 2.73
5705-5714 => 2.72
